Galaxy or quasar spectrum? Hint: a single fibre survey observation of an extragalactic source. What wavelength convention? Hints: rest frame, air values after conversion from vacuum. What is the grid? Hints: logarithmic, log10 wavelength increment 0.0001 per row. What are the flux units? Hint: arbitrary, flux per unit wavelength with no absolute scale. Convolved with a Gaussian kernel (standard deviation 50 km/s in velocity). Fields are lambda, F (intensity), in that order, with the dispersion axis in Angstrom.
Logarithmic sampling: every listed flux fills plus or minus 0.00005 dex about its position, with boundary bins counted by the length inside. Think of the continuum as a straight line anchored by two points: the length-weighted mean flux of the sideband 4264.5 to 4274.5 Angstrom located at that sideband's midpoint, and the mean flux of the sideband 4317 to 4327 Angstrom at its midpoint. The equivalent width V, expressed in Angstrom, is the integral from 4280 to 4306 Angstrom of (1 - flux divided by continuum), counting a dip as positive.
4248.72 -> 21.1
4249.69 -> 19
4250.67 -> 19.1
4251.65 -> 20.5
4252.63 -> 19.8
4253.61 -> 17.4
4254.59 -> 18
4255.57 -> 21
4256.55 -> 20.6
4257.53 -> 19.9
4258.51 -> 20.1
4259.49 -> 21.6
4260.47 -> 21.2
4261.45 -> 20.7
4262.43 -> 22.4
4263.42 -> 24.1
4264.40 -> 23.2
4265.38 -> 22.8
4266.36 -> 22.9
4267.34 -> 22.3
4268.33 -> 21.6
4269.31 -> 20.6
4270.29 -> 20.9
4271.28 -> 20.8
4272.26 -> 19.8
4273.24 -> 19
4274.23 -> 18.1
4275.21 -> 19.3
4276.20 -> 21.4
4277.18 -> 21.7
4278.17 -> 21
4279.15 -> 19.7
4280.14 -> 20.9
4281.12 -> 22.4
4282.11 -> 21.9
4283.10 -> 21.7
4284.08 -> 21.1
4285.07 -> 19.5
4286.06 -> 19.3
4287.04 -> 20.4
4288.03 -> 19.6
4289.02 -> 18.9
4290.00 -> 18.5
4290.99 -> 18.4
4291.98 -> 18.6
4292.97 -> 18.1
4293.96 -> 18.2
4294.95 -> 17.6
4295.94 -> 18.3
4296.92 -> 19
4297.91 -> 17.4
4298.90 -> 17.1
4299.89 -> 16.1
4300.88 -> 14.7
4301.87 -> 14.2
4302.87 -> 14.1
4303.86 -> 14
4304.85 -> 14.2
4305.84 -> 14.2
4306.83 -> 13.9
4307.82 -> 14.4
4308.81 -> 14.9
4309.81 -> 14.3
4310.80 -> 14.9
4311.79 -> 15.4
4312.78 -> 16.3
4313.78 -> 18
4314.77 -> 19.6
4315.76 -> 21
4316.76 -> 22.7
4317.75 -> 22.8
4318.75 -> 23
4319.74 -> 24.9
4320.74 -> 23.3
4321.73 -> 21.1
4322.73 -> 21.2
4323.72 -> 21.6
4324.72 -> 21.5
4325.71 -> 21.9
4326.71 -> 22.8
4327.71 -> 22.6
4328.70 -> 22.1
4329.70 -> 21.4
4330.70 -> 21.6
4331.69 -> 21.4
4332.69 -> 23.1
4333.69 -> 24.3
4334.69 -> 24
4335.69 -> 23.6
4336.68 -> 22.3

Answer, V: 4.2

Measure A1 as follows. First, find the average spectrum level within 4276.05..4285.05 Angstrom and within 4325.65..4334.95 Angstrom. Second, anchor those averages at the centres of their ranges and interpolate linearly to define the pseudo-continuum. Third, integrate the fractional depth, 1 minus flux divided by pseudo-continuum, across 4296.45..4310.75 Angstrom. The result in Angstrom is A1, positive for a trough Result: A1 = 4.4 Angstrom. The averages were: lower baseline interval 21.2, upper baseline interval 22.5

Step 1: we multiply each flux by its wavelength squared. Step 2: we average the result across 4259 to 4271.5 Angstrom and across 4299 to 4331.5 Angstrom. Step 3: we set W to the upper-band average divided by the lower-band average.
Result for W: 0.87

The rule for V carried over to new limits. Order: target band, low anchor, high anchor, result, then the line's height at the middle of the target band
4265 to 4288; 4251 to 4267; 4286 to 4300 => -1.3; 19.7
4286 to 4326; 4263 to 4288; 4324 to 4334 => 6.5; 21.7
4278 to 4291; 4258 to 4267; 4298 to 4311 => -1.4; 18.3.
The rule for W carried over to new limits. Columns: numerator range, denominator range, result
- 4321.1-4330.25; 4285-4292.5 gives 1.16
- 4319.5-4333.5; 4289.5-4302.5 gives 1.30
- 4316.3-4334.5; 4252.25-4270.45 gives 1.09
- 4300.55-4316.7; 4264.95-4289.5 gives 0.77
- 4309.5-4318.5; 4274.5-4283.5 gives 0.90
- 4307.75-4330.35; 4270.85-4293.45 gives 1.03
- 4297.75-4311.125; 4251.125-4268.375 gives 0.72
